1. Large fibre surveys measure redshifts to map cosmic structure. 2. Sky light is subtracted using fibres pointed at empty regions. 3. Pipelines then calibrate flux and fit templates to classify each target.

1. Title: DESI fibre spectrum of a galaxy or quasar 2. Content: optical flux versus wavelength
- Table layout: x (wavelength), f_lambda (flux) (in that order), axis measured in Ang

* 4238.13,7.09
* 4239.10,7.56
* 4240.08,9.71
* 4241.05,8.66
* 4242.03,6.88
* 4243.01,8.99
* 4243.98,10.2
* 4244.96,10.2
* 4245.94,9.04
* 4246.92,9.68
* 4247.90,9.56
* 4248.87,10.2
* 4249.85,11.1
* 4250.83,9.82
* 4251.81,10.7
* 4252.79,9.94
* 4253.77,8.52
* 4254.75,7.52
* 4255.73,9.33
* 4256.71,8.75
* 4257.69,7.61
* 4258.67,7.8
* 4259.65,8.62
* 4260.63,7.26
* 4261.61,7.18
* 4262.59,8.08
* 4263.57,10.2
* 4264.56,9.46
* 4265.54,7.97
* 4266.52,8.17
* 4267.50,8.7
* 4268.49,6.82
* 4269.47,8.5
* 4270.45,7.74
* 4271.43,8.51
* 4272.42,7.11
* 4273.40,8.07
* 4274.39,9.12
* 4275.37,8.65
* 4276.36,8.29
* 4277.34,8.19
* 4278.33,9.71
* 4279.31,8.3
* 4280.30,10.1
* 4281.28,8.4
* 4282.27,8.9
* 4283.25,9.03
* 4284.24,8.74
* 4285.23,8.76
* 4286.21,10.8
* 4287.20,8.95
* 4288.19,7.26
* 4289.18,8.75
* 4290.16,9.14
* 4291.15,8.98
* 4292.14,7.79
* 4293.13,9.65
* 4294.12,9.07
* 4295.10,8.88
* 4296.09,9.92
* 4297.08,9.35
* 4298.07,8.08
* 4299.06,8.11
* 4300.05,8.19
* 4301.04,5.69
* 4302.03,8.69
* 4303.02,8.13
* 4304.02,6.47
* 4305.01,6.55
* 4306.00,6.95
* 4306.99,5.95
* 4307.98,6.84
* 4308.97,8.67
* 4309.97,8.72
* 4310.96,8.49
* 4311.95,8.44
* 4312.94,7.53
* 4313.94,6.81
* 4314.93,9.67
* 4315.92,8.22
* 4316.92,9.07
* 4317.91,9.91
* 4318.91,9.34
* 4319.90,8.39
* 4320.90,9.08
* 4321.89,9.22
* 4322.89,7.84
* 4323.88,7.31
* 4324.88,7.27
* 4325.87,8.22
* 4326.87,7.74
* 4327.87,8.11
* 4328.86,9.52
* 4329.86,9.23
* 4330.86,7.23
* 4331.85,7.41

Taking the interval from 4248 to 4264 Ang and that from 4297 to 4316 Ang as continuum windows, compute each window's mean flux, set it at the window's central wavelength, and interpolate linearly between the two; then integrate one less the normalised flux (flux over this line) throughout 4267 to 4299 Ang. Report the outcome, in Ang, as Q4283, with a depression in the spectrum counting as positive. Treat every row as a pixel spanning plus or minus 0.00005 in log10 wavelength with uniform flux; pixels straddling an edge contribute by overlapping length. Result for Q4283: -1.59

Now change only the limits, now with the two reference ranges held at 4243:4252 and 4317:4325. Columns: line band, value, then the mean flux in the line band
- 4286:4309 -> 2.3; 8.16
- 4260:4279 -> 2.5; 8.3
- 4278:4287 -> 0.2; 9.18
